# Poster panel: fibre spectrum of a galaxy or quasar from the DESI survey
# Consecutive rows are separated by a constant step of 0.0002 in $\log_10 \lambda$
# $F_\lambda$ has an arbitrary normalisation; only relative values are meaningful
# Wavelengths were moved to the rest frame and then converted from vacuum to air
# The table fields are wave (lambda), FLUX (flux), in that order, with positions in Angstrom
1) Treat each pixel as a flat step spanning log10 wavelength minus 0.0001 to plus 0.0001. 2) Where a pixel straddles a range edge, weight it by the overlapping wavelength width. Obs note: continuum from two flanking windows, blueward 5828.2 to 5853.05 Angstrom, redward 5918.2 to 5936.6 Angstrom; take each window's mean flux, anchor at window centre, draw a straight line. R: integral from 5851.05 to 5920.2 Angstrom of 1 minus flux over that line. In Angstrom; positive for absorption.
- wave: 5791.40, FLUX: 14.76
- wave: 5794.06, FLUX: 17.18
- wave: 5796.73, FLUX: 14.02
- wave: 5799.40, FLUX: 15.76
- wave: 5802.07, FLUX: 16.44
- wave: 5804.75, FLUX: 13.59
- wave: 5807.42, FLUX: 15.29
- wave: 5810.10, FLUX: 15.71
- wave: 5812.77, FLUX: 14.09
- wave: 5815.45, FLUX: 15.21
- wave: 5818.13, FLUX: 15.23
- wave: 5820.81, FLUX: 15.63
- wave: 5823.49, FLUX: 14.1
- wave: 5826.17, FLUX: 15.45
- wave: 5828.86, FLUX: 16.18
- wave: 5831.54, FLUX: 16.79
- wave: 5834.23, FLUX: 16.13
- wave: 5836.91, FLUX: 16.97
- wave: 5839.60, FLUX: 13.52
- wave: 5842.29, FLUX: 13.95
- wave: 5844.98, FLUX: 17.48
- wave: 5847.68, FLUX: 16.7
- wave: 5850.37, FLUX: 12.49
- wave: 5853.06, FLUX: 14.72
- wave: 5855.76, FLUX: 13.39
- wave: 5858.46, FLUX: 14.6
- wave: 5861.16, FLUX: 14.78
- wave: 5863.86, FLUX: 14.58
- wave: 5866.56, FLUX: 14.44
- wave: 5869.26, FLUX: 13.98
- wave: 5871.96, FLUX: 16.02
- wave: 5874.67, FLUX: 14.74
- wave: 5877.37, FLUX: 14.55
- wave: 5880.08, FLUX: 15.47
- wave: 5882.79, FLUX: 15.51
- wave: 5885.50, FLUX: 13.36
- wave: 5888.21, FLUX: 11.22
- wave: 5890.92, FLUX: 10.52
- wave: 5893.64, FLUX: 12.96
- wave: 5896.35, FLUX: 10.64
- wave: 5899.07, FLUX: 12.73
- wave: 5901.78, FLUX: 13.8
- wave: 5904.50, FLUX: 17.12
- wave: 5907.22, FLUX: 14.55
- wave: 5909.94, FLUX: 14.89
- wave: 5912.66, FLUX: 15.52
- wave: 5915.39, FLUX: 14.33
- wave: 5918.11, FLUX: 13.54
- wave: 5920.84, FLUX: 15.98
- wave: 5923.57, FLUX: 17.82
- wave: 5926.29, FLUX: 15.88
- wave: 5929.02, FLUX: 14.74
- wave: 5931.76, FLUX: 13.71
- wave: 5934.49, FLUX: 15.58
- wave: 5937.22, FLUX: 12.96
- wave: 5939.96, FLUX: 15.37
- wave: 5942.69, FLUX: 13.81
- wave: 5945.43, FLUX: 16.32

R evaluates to 6.1 Angstrom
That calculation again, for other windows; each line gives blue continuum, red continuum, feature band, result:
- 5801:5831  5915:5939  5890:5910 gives 2.2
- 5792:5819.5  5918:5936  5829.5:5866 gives 0.5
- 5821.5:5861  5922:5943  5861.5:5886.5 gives 0.6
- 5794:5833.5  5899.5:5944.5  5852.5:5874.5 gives 0.8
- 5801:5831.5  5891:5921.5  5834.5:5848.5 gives -0.8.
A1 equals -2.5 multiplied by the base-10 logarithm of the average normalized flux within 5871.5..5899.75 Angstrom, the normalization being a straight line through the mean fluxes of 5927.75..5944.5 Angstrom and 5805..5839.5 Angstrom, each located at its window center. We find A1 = 0.116 mag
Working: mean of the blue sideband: 15.4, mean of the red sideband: 14.4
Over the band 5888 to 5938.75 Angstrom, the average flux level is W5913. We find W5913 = 14.2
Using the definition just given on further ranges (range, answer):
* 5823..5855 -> 15.4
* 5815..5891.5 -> 14.8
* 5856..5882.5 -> 14.8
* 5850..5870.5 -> 14.2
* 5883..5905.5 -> 12.9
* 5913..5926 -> 15.5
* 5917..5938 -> 15.1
